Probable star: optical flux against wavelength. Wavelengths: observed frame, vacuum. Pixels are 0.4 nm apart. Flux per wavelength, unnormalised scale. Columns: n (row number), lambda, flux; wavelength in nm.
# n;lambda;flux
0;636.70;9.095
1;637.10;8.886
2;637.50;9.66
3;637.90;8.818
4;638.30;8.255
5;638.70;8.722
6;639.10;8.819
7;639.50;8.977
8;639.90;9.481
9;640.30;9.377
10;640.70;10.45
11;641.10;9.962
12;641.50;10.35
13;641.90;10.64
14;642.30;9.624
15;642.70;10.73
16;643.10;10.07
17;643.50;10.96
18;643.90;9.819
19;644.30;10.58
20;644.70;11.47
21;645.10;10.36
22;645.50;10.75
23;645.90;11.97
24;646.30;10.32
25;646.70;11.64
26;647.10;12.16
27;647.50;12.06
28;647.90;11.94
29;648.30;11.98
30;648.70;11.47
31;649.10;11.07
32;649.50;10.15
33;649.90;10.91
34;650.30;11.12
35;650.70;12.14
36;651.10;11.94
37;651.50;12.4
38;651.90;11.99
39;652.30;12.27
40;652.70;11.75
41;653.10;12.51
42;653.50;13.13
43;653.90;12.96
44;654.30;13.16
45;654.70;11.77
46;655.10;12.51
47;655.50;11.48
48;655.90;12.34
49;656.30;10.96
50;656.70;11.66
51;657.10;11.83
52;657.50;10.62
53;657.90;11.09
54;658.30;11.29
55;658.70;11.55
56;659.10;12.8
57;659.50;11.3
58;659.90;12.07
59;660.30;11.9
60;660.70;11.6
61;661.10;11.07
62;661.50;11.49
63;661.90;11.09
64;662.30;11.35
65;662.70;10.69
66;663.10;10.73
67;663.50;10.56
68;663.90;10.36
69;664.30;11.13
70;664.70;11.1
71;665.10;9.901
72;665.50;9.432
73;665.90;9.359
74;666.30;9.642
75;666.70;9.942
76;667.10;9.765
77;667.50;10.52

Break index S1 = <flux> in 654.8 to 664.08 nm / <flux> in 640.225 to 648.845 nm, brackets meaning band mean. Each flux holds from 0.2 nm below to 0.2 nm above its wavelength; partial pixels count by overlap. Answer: 1.05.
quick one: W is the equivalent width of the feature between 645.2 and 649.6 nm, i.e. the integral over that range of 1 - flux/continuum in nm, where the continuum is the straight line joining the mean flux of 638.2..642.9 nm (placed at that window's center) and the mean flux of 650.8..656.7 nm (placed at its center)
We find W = -0.18 nm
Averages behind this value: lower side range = 9.64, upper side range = 12.2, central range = 11.4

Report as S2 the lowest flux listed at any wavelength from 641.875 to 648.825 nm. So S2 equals 9.624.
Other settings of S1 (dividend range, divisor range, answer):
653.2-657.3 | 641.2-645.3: 1.17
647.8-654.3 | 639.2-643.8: 1.19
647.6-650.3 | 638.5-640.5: 1.24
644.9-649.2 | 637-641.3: 1.24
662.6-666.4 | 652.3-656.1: 0.83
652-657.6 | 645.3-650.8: 1.06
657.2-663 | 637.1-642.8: 1.20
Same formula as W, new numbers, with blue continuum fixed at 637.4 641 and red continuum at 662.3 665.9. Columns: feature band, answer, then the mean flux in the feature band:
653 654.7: -0.49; 12.8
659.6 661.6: -0.26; 11.6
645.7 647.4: -0.35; 11.6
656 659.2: -0.42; 11.5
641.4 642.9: -0.16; 10.3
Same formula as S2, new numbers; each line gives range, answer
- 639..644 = 8.819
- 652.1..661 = 10.62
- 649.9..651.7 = 11.12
